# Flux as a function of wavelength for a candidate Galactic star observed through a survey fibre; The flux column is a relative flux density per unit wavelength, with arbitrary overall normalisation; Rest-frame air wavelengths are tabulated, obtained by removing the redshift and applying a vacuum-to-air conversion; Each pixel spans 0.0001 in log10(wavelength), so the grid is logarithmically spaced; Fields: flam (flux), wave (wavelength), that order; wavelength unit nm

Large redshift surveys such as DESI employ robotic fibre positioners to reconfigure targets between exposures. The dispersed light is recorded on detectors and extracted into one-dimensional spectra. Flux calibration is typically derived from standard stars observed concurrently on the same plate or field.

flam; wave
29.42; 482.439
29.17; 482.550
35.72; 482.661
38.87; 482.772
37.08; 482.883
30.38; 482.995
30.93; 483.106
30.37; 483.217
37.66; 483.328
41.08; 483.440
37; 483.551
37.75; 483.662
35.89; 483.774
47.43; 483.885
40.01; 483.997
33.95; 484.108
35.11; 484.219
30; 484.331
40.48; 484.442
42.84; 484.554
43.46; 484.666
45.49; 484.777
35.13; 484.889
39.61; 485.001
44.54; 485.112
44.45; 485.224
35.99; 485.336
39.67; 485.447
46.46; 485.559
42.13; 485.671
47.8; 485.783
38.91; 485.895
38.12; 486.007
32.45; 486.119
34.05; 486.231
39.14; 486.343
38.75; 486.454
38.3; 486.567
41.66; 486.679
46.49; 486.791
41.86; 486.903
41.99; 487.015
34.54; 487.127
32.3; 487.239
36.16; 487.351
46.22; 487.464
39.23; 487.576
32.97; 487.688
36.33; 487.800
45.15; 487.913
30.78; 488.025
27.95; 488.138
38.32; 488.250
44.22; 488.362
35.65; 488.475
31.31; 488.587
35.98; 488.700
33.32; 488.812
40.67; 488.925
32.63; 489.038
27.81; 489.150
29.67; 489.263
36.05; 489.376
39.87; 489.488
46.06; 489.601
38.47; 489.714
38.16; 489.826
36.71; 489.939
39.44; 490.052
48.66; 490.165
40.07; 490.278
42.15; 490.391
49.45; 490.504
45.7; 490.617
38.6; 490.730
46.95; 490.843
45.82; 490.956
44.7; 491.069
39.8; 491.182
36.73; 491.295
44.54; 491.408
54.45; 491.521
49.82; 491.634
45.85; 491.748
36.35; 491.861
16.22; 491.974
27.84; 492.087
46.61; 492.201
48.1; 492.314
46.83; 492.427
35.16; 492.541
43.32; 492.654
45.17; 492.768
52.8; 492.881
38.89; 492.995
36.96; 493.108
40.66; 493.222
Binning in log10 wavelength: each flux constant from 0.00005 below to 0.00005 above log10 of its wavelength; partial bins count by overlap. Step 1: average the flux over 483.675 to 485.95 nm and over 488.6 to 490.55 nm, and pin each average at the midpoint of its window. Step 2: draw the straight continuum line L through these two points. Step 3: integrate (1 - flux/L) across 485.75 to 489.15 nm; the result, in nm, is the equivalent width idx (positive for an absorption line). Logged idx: 0.15 nm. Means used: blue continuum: 40.4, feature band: 37.5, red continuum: 38.3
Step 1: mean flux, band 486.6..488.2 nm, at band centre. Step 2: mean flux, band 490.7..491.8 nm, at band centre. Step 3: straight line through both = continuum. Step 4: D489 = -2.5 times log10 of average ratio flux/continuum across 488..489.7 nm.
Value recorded 0.15 mag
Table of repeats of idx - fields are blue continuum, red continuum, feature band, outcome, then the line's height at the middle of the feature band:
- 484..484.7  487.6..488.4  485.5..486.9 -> -0.126 nm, 37.1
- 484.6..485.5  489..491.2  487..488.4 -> 0.122 nm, 40.7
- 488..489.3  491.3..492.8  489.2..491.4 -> -0.210 nm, 37.6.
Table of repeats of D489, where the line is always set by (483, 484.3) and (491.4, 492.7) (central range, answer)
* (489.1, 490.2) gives 0.05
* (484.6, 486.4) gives -0.08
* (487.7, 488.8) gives 0.09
